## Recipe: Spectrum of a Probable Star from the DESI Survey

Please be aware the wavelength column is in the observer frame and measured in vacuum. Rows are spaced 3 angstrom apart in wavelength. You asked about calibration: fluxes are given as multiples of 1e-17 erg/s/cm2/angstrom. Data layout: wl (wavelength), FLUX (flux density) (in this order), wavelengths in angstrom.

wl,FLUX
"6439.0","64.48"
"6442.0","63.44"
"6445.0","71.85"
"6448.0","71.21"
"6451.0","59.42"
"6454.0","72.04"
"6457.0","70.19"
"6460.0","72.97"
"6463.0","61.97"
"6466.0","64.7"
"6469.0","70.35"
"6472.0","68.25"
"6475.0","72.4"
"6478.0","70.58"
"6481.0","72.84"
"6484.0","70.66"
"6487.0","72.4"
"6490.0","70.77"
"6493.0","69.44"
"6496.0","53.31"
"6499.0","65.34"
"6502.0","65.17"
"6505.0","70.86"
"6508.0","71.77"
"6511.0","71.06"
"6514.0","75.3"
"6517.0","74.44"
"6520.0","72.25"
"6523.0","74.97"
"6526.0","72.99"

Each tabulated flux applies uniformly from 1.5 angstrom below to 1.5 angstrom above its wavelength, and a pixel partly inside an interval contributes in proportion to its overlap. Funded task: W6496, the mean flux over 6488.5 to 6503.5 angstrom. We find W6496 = 64.8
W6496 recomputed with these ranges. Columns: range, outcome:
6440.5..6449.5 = 68.8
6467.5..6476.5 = 70.3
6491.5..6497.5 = 61.4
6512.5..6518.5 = 74.9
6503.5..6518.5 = 72.7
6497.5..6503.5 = 65.3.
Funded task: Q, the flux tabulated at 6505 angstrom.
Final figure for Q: 70.86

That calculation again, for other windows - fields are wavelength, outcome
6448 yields 71.21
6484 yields 70.66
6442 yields 63.44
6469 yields 70.35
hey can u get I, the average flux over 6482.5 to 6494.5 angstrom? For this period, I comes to 70.8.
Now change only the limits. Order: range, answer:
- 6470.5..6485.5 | 70.9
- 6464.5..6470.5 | 67.5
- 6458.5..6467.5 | 66.5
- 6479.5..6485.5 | 71.8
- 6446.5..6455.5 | 67.6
